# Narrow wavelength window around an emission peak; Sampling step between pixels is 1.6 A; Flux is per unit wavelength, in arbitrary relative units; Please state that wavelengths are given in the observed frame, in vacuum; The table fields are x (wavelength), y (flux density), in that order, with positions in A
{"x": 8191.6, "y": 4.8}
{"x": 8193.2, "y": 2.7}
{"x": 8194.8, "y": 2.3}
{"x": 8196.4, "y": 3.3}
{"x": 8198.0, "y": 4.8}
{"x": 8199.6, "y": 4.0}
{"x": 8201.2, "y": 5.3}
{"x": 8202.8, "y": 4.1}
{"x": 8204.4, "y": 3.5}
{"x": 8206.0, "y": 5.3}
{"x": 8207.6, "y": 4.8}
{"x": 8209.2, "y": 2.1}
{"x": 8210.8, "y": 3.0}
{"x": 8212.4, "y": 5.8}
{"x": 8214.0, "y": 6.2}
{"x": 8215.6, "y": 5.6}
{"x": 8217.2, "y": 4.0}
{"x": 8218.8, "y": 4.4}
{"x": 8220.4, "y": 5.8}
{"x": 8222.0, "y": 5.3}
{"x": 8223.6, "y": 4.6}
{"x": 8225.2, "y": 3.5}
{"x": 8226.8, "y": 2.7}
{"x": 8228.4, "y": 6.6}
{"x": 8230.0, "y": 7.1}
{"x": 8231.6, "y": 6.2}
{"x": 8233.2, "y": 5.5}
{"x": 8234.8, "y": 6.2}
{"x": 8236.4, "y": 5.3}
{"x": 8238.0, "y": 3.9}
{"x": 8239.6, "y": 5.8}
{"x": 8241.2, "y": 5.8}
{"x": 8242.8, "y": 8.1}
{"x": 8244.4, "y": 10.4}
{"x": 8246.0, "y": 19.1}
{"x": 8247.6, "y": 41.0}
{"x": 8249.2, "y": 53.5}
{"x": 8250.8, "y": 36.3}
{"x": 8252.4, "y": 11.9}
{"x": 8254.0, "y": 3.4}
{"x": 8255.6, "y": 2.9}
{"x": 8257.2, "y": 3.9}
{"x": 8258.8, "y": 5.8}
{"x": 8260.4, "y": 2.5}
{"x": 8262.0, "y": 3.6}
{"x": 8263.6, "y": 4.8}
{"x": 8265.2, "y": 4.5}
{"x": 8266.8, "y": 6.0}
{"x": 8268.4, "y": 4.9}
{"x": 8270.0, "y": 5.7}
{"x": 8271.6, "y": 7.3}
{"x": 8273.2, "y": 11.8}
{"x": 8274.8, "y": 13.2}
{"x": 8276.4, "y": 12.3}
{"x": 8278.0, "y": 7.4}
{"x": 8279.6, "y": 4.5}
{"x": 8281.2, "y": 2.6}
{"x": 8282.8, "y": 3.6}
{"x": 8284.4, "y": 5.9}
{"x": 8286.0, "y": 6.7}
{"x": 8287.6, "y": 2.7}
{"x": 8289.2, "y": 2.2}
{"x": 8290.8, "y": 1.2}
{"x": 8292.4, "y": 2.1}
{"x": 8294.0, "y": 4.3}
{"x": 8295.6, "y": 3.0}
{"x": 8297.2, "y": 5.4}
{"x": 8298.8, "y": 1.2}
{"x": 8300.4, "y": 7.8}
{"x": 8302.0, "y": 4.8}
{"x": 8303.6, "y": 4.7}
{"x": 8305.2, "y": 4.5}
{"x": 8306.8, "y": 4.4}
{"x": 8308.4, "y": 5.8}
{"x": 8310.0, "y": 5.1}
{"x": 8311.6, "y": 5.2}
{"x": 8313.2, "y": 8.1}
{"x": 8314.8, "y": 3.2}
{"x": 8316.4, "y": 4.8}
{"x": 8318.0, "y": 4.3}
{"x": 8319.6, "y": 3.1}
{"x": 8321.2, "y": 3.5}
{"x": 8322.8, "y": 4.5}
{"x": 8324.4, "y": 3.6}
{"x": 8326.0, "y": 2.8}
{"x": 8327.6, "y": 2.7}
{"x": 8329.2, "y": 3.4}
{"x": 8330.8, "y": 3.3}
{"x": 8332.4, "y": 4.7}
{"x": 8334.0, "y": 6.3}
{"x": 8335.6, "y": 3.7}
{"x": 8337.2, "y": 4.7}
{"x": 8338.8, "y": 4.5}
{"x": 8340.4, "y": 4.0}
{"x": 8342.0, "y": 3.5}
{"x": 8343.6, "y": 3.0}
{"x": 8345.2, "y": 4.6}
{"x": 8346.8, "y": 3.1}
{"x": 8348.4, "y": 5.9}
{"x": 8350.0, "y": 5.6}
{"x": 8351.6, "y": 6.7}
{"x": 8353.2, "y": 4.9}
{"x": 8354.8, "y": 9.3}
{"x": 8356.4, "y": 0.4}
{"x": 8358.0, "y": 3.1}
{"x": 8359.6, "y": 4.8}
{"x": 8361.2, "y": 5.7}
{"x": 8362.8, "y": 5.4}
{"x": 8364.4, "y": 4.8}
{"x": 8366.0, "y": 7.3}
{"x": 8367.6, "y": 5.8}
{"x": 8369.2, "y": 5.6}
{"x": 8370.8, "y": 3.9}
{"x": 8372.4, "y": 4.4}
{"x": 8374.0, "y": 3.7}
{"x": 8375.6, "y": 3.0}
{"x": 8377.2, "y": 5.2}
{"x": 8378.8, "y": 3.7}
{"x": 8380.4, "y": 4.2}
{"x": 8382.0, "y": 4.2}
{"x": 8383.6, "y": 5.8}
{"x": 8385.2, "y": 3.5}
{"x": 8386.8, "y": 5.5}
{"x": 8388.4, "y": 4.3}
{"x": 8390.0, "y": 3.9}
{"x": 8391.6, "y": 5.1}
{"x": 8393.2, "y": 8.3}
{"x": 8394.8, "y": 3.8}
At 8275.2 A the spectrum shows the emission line [N II] 6583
